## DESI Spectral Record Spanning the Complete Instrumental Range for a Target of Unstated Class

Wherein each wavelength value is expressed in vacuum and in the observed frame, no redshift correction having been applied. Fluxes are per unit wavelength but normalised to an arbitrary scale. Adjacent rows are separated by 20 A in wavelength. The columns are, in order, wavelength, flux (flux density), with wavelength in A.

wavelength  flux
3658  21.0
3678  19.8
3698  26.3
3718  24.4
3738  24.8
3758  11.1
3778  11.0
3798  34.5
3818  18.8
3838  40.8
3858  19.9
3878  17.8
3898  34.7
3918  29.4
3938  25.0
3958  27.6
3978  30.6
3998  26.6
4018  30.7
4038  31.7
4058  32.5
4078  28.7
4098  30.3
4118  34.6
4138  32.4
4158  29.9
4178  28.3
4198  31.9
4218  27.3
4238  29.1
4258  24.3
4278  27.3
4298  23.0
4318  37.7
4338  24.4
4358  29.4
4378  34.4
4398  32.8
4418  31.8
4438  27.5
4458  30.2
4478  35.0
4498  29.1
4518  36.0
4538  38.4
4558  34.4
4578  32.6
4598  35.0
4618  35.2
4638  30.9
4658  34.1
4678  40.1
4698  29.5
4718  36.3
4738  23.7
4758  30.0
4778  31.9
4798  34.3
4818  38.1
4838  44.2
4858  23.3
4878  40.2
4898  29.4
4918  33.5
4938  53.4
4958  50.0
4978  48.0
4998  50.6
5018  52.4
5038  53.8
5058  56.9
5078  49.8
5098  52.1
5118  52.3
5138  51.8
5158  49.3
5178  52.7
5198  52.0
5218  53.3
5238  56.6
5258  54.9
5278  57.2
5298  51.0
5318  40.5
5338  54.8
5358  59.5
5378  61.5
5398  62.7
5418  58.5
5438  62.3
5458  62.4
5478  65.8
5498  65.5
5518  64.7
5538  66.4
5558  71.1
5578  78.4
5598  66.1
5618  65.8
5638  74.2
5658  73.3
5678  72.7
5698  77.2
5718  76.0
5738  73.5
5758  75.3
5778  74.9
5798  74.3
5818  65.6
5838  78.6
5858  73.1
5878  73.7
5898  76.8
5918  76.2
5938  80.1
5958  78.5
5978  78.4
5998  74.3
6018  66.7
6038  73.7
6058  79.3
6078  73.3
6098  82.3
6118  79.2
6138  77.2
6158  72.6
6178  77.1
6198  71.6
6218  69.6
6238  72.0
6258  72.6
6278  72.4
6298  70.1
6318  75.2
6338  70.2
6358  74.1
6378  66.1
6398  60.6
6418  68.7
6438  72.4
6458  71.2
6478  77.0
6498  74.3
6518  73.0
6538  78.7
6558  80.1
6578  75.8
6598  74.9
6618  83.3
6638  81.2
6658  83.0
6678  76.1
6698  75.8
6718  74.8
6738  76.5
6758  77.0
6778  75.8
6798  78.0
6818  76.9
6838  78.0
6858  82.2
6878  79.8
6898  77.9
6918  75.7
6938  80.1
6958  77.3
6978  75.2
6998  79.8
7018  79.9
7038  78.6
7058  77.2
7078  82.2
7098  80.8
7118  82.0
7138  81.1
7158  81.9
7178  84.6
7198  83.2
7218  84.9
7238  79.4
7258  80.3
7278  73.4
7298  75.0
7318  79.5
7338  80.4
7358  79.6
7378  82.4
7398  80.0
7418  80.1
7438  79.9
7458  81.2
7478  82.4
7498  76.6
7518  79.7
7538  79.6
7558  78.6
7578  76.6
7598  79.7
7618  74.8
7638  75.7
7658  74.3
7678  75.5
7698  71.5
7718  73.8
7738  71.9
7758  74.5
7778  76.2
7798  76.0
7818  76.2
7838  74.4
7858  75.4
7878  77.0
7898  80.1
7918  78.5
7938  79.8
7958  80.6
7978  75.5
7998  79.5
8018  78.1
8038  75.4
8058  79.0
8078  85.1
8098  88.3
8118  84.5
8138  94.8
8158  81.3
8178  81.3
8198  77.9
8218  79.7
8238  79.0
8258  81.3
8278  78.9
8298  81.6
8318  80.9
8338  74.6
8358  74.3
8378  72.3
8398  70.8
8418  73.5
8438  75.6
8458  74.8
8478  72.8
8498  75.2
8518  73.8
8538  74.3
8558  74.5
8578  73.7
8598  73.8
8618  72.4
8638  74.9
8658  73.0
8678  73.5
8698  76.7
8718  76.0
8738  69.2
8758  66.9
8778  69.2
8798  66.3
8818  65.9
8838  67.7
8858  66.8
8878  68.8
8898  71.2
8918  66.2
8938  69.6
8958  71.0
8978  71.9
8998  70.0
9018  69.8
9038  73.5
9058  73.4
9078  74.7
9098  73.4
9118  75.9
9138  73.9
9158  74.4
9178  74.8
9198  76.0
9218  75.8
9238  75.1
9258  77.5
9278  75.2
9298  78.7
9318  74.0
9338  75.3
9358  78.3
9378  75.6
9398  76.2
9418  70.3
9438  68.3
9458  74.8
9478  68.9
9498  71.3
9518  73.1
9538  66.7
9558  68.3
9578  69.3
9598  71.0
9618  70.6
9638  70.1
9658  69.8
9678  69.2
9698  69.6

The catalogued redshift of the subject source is 0.24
